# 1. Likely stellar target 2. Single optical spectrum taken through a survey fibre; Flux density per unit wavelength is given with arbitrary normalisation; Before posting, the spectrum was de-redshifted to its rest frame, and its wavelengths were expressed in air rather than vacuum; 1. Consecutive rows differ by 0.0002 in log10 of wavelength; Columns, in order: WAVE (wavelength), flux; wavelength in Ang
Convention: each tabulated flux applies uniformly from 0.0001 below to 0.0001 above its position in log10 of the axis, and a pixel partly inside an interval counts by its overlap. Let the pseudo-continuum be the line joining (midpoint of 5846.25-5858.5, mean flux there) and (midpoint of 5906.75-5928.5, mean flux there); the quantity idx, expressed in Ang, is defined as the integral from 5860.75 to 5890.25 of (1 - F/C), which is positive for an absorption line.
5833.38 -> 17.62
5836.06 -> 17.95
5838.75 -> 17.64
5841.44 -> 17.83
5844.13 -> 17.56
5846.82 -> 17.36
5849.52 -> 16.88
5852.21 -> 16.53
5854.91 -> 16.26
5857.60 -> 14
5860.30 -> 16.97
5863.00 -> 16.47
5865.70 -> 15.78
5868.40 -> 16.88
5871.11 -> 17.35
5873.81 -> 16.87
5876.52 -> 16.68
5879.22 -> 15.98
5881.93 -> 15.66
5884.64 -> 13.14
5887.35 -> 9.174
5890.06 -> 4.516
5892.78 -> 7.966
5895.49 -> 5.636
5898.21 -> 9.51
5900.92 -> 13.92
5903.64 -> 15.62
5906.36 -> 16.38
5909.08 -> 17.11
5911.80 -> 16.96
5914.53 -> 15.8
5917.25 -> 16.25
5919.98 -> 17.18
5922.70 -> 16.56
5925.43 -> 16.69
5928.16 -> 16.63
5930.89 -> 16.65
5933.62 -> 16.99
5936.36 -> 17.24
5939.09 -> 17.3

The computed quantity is 2.7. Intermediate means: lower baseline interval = 16.2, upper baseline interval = 16.6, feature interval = 14.9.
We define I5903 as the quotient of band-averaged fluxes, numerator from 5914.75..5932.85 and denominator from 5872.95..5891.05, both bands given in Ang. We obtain 1.3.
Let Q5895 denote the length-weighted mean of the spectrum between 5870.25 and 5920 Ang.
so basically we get 13.6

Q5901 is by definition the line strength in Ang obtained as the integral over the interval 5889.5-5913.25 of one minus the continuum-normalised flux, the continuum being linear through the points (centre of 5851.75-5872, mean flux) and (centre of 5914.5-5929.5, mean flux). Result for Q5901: 6.1 Ang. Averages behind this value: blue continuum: 16.2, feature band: 12.2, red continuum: 16.6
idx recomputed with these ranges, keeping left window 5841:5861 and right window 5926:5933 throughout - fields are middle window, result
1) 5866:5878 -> -0.14 Ang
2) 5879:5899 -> 8.12 Ang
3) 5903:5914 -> 0.10 Ang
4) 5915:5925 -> 0.05 Ang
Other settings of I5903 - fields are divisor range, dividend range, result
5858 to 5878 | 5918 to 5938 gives 1.02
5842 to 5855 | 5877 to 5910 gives 0.71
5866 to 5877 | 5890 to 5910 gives 0.69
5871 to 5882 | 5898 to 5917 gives 0.94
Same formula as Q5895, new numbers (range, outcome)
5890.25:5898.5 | 7.01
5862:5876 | 16.7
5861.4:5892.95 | 14.1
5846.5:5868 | 16.3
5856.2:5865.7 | 15.8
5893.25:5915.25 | 13.6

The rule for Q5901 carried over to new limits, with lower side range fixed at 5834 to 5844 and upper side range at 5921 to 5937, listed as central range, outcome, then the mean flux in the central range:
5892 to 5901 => 4.4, 8.69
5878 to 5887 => 1.6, 14.3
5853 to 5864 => 1.0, 15.9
